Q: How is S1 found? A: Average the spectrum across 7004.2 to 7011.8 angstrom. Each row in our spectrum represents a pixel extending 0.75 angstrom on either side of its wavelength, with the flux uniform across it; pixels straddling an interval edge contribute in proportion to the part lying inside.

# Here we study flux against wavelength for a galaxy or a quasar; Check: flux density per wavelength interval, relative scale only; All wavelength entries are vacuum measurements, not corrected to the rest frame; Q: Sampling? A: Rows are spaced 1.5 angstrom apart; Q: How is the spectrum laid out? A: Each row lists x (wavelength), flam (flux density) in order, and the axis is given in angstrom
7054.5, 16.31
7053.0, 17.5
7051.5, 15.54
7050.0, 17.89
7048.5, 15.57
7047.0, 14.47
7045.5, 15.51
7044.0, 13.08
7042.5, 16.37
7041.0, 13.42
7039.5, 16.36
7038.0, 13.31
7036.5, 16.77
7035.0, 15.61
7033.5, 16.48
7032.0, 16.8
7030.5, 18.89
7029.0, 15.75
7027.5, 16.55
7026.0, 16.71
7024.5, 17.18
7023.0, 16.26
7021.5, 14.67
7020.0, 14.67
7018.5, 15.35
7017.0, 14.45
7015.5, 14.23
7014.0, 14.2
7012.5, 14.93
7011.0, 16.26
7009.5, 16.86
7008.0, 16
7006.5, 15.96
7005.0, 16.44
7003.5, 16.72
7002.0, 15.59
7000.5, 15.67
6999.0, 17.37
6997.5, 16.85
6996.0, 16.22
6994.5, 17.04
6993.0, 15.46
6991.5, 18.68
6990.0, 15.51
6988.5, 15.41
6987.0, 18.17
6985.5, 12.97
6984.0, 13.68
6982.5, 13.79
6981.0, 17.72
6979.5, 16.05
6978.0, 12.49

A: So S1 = 16.3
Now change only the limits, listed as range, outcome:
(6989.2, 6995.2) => 16.7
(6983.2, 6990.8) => 15.2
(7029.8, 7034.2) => 17.4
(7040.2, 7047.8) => 14.6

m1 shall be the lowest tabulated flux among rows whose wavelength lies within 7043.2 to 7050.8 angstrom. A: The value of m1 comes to 13.08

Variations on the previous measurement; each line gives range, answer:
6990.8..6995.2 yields 15.46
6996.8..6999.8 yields 16.85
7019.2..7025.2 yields 14.67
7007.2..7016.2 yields 14.2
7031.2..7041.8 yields 13.31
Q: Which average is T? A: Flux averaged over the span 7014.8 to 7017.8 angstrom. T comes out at 14.4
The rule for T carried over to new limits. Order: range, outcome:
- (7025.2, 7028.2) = 16.6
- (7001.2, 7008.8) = 16.1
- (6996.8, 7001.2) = 16.6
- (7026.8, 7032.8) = 17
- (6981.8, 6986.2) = 13.5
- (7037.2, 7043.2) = 14.9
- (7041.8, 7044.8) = 14.7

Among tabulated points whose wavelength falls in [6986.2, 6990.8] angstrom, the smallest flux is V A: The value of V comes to 15.41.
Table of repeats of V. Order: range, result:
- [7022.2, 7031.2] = 15.75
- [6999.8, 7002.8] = 15.59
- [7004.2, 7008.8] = 15.96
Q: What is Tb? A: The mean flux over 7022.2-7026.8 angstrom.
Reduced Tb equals 16.7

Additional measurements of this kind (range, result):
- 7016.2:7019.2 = 14.9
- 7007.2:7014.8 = 15.6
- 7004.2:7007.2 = 16.2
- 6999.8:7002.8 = 15.6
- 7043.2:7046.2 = 14.3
